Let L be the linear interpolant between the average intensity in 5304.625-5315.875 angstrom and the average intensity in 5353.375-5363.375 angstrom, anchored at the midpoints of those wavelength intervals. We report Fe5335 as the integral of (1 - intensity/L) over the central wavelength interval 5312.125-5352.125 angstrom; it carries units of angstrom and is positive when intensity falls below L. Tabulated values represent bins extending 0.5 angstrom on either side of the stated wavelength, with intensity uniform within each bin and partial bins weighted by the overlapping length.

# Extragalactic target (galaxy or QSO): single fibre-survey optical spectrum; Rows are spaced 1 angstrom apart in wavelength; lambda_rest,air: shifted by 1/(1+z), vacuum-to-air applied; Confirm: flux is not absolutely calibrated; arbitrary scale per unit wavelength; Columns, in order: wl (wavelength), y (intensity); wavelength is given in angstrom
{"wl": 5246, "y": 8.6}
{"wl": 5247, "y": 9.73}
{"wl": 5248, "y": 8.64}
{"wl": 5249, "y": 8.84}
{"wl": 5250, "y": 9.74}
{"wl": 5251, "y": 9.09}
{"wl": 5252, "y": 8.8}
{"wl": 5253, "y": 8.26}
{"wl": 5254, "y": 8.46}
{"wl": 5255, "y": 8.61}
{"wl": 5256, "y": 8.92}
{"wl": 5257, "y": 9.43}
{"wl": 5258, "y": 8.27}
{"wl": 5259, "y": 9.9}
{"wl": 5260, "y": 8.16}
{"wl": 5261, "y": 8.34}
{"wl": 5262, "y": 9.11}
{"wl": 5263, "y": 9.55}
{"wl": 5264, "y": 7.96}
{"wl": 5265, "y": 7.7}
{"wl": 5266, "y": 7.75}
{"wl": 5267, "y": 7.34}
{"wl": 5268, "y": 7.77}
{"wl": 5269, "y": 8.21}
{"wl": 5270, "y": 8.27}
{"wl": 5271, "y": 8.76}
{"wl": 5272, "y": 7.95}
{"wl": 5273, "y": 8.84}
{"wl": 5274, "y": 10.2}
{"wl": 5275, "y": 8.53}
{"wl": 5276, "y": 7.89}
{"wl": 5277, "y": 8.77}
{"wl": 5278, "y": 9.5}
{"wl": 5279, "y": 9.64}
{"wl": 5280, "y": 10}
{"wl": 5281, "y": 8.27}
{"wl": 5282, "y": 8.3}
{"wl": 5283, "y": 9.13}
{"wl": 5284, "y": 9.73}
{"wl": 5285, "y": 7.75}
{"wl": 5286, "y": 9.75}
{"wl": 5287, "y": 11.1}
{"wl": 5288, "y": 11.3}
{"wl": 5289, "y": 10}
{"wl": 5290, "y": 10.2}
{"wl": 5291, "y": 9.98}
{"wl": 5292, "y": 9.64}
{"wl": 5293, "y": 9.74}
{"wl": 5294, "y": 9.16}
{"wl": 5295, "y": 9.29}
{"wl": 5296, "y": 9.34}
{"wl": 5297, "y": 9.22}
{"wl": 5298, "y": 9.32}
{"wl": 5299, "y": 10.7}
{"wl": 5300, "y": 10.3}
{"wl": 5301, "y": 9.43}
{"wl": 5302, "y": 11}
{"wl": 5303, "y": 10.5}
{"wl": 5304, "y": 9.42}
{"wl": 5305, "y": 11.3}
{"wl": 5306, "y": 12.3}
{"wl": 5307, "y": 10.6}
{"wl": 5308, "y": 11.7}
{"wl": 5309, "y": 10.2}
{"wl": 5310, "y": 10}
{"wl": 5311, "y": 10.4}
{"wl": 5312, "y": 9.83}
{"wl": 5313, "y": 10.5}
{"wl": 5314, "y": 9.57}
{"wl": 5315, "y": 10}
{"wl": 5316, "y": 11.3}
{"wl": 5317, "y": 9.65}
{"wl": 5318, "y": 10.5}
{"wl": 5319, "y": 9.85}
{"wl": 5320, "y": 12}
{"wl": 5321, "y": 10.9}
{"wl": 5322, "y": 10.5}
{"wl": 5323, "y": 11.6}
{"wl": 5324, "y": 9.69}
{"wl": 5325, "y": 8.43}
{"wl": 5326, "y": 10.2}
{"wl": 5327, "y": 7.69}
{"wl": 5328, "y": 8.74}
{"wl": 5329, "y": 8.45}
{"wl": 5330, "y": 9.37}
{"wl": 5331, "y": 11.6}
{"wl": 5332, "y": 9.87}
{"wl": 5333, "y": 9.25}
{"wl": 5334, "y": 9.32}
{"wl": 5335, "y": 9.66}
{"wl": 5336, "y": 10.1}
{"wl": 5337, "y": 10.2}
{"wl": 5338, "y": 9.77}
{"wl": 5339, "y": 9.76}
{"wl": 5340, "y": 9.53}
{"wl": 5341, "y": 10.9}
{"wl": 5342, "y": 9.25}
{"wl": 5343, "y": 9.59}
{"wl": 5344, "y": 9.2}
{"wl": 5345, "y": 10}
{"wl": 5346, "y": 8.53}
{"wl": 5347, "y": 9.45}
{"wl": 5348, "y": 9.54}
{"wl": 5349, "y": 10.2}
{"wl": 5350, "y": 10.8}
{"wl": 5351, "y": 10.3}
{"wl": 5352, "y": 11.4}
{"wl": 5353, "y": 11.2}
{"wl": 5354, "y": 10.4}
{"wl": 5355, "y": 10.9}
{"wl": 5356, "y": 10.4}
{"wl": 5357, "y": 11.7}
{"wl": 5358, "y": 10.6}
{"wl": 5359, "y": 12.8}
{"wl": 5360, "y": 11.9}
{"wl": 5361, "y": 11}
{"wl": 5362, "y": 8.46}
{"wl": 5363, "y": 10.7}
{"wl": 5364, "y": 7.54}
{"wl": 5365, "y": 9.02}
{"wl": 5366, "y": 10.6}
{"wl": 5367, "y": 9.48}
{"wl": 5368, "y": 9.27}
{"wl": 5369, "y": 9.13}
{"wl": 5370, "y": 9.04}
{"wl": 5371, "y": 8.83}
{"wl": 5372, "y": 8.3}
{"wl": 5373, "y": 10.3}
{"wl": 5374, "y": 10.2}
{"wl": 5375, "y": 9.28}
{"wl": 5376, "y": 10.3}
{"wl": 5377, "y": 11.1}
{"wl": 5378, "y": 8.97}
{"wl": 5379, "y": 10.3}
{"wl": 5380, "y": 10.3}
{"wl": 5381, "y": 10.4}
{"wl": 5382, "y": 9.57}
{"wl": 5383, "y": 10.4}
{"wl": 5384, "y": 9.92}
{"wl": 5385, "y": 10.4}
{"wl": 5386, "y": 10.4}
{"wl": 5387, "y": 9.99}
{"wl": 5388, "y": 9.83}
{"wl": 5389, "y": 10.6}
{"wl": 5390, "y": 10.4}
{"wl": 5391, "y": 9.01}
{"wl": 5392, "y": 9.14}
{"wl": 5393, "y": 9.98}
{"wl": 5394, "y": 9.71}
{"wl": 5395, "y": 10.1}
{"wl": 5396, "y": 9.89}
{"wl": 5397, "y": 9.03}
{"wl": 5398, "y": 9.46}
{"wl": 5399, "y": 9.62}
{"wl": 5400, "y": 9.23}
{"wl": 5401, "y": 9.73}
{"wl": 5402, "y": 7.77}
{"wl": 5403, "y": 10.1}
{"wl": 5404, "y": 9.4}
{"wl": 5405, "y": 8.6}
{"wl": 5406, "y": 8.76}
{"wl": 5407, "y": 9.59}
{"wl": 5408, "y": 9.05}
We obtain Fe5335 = 3.0 angstrom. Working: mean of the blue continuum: 10.6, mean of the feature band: 9.91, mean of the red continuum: 10.9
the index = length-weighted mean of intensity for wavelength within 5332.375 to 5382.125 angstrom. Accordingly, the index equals 9.98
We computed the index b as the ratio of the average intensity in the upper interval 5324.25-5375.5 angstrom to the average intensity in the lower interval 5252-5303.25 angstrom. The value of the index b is 1.1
